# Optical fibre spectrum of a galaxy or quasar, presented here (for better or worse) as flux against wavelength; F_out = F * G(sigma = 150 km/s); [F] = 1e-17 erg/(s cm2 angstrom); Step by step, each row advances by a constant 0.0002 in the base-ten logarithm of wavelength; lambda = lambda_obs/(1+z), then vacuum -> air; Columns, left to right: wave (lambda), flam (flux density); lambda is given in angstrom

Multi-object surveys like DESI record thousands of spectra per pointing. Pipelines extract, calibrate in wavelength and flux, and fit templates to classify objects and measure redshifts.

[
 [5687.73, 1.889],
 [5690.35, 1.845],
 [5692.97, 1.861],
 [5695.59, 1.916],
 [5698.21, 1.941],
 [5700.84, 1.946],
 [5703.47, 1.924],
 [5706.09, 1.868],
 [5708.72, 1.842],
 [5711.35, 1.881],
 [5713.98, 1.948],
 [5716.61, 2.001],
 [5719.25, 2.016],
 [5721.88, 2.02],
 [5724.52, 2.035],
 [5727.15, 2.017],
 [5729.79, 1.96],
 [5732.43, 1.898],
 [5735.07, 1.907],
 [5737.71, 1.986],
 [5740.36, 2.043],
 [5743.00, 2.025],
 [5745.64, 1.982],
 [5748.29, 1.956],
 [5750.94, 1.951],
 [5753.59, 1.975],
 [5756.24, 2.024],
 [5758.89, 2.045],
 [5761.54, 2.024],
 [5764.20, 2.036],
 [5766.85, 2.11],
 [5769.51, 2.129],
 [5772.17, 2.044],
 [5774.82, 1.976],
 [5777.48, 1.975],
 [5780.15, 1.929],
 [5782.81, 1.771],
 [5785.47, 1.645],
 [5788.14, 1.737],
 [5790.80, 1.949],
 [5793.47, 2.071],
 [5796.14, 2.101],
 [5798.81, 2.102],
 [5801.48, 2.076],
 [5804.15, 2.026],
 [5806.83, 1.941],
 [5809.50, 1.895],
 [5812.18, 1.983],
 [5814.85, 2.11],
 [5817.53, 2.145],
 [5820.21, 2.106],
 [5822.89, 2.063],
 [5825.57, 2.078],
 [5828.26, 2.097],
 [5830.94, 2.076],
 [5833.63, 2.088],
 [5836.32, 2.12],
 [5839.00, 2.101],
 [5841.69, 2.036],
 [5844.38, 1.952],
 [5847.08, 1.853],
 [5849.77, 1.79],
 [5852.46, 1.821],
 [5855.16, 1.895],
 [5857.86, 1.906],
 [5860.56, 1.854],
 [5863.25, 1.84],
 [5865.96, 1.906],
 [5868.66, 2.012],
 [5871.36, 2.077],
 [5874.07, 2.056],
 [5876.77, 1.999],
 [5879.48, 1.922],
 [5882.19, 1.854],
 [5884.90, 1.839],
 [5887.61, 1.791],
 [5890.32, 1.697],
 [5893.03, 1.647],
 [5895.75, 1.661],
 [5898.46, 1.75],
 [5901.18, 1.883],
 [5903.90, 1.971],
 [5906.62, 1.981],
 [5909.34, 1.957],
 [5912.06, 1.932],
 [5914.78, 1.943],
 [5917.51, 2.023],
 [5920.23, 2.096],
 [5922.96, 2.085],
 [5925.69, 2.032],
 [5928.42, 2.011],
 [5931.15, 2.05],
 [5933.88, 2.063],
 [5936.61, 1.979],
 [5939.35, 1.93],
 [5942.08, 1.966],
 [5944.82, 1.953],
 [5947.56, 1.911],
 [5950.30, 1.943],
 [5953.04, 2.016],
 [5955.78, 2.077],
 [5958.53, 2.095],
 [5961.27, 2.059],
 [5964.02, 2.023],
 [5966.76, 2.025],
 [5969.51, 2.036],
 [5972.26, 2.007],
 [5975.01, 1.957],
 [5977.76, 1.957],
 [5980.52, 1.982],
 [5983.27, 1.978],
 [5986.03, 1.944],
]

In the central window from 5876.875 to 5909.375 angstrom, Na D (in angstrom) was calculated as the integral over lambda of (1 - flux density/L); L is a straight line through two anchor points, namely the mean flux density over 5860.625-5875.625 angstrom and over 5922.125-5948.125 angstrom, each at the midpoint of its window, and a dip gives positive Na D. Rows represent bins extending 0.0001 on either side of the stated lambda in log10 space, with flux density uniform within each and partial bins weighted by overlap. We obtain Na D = 2.4 angstrom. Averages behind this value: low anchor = 1.97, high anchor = 2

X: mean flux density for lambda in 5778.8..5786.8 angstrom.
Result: 1.78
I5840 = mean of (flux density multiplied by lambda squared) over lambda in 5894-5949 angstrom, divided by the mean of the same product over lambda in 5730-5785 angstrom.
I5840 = 1.0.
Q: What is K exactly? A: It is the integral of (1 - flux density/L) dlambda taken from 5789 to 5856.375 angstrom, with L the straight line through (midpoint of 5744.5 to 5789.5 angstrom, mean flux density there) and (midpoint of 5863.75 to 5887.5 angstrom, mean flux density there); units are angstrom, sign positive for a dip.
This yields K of -2.3 angstrom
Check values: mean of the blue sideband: 1.96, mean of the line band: 2.02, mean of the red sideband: 1.94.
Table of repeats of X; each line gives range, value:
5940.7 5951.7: 1.94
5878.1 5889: 1.85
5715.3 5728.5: 2.02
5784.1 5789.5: 1.69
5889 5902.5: 1.73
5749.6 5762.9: 2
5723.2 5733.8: 1.98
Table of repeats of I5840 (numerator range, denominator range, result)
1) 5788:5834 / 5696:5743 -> 1.08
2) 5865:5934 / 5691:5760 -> 1.05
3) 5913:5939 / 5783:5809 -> 1.09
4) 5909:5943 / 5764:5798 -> 1.08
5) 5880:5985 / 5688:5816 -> 1.06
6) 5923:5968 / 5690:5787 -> 1.10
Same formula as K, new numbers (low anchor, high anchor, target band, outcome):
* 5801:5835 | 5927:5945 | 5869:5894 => 1.7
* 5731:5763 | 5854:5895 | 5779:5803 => 0.2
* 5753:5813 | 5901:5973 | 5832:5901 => 3.3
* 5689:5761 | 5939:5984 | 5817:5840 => -1.4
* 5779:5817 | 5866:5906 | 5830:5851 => -0.9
